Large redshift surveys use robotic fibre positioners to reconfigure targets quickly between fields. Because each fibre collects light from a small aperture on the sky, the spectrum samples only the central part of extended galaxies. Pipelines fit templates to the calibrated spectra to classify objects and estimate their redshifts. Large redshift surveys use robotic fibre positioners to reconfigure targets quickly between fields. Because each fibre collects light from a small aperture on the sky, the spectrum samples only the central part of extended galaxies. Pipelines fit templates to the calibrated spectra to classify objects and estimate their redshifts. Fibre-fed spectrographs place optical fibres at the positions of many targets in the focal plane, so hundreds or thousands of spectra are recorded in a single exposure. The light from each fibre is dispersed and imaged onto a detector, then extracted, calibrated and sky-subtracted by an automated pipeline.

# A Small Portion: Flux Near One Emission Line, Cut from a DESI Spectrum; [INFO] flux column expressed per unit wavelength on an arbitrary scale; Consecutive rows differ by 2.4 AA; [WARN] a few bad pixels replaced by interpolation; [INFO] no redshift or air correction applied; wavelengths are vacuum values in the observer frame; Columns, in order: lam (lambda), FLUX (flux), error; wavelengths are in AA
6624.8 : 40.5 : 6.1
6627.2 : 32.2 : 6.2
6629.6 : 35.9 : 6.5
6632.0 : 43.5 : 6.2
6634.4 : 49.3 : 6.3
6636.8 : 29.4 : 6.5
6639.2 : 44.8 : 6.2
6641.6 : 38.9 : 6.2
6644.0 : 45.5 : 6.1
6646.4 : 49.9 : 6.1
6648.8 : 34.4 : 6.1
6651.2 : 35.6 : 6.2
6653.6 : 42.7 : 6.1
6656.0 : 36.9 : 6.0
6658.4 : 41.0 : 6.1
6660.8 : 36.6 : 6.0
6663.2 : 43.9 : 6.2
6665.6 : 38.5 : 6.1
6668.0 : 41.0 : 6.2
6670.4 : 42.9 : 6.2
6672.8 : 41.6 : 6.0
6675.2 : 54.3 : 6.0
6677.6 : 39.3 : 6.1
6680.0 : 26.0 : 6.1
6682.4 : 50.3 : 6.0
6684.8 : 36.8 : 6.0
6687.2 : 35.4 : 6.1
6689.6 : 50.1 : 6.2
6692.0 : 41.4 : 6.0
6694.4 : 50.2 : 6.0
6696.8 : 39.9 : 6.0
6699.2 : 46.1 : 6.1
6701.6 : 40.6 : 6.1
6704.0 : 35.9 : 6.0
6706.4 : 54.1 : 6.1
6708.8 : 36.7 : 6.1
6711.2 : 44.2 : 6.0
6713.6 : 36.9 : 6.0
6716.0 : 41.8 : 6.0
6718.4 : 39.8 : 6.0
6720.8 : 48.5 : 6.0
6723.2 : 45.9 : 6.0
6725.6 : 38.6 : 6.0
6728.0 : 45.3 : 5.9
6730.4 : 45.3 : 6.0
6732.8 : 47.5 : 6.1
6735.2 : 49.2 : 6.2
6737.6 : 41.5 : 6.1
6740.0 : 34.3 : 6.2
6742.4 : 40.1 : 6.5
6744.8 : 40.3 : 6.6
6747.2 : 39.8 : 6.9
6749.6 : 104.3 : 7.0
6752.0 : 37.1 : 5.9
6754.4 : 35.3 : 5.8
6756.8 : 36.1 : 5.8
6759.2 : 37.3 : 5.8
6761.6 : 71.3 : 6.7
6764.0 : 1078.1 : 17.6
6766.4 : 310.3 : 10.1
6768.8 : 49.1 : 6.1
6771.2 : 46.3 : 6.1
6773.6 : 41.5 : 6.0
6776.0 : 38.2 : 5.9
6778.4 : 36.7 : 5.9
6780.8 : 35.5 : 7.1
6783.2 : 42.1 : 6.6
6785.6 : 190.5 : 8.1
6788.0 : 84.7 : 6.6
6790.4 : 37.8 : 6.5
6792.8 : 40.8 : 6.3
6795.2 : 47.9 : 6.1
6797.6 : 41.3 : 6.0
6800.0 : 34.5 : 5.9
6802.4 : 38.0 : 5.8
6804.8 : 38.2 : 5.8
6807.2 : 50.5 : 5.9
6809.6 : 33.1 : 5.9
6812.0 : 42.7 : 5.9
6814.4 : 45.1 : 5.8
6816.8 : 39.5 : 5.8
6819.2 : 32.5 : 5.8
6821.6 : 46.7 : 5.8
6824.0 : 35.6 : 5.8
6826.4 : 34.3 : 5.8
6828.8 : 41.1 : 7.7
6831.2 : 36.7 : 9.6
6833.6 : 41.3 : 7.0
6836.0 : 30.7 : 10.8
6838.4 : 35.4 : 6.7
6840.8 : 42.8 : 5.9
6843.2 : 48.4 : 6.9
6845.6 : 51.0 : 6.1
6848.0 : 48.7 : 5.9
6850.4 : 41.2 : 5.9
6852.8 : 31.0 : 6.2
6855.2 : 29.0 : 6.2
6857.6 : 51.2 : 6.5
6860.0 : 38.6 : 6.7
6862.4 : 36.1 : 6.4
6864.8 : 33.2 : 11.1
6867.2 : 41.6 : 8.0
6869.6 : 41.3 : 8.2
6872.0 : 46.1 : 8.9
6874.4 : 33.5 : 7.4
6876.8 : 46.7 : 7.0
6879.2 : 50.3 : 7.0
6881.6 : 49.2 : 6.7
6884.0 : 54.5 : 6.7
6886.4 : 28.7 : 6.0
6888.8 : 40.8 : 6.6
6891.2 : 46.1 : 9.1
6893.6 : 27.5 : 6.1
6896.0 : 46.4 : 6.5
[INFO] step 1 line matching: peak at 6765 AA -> Halpha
